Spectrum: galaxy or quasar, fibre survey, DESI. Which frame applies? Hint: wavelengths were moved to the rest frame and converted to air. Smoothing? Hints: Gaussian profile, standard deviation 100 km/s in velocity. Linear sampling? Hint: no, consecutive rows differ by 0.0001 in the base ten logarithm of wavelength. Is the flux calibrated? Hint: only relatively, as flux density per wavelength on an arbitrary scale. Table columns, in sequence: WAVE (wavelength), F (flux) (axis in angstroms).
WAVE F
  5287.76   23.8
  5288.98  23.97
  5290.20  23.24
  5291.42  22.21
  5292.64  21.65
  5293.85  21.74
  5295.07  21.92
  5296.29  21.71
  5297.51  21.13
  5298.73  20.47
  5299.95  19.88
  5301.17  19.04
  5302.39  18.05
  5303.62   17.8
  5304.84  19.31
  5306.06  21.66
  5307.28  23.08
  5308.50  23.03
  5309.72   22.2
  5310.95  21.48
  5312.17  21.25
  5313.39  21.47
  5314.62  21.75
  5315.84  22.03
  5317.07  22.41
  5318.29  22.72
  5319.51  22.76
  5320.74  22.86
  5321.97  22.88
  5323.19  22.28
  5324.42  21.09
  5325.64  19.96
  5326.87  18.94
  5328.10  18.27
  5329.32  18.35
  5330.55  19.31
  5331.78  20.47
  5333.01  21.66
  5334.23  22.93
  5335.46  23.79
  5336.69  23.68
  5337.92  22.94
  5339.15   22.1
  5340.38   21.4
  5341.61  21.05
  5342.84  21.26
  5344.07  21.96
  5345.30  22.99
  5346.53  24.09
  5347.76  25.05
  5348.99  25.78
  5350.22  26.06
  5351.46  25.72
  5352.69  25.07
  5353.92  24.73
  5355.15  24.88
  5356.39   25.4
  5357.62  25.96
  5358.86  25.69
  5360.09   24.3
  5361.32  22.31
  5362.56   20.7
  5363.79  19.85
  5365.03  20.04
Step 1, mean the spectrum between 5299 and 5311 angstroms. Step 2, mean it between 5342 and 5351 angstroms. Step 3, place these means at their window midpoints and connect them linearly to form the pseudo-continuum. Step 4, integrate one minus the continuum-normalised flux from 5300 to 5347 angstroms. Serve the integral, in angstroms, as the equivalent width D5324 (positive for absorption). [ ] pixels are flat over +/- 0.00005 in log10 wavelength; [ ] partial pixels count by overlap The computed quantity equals 1.2 angstroms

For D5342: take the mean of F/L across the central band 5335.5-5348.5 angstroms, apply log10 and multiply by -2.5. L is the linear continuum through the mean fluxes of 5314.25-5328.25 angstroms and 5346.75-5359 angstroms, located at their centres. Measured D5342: 0.062 mag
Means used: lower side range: 21.6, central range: 22.7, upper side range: 25.4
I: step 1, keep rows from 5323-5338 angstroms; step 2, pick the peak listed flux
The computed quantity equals 23.79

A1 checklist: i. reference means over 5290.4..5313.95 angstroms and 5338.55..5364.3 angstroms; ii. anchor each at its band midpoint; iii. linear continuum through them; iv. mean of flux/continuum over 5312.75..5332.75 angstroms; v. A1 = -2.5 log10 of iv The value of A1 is 0.05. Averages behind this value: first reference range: 21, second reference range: 23.7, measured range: 21.1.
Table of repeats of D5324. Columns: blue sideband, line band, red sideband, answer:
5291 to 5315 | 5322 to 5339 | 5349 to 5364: 1.2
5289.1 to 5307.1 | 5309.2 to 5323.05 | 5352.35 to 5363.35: -0.2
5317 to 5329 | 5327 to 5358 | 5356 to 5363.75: -0.4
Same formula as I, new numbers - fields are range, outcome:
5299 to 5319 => 23.08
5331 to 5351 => 26.06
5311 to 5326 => 22.88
